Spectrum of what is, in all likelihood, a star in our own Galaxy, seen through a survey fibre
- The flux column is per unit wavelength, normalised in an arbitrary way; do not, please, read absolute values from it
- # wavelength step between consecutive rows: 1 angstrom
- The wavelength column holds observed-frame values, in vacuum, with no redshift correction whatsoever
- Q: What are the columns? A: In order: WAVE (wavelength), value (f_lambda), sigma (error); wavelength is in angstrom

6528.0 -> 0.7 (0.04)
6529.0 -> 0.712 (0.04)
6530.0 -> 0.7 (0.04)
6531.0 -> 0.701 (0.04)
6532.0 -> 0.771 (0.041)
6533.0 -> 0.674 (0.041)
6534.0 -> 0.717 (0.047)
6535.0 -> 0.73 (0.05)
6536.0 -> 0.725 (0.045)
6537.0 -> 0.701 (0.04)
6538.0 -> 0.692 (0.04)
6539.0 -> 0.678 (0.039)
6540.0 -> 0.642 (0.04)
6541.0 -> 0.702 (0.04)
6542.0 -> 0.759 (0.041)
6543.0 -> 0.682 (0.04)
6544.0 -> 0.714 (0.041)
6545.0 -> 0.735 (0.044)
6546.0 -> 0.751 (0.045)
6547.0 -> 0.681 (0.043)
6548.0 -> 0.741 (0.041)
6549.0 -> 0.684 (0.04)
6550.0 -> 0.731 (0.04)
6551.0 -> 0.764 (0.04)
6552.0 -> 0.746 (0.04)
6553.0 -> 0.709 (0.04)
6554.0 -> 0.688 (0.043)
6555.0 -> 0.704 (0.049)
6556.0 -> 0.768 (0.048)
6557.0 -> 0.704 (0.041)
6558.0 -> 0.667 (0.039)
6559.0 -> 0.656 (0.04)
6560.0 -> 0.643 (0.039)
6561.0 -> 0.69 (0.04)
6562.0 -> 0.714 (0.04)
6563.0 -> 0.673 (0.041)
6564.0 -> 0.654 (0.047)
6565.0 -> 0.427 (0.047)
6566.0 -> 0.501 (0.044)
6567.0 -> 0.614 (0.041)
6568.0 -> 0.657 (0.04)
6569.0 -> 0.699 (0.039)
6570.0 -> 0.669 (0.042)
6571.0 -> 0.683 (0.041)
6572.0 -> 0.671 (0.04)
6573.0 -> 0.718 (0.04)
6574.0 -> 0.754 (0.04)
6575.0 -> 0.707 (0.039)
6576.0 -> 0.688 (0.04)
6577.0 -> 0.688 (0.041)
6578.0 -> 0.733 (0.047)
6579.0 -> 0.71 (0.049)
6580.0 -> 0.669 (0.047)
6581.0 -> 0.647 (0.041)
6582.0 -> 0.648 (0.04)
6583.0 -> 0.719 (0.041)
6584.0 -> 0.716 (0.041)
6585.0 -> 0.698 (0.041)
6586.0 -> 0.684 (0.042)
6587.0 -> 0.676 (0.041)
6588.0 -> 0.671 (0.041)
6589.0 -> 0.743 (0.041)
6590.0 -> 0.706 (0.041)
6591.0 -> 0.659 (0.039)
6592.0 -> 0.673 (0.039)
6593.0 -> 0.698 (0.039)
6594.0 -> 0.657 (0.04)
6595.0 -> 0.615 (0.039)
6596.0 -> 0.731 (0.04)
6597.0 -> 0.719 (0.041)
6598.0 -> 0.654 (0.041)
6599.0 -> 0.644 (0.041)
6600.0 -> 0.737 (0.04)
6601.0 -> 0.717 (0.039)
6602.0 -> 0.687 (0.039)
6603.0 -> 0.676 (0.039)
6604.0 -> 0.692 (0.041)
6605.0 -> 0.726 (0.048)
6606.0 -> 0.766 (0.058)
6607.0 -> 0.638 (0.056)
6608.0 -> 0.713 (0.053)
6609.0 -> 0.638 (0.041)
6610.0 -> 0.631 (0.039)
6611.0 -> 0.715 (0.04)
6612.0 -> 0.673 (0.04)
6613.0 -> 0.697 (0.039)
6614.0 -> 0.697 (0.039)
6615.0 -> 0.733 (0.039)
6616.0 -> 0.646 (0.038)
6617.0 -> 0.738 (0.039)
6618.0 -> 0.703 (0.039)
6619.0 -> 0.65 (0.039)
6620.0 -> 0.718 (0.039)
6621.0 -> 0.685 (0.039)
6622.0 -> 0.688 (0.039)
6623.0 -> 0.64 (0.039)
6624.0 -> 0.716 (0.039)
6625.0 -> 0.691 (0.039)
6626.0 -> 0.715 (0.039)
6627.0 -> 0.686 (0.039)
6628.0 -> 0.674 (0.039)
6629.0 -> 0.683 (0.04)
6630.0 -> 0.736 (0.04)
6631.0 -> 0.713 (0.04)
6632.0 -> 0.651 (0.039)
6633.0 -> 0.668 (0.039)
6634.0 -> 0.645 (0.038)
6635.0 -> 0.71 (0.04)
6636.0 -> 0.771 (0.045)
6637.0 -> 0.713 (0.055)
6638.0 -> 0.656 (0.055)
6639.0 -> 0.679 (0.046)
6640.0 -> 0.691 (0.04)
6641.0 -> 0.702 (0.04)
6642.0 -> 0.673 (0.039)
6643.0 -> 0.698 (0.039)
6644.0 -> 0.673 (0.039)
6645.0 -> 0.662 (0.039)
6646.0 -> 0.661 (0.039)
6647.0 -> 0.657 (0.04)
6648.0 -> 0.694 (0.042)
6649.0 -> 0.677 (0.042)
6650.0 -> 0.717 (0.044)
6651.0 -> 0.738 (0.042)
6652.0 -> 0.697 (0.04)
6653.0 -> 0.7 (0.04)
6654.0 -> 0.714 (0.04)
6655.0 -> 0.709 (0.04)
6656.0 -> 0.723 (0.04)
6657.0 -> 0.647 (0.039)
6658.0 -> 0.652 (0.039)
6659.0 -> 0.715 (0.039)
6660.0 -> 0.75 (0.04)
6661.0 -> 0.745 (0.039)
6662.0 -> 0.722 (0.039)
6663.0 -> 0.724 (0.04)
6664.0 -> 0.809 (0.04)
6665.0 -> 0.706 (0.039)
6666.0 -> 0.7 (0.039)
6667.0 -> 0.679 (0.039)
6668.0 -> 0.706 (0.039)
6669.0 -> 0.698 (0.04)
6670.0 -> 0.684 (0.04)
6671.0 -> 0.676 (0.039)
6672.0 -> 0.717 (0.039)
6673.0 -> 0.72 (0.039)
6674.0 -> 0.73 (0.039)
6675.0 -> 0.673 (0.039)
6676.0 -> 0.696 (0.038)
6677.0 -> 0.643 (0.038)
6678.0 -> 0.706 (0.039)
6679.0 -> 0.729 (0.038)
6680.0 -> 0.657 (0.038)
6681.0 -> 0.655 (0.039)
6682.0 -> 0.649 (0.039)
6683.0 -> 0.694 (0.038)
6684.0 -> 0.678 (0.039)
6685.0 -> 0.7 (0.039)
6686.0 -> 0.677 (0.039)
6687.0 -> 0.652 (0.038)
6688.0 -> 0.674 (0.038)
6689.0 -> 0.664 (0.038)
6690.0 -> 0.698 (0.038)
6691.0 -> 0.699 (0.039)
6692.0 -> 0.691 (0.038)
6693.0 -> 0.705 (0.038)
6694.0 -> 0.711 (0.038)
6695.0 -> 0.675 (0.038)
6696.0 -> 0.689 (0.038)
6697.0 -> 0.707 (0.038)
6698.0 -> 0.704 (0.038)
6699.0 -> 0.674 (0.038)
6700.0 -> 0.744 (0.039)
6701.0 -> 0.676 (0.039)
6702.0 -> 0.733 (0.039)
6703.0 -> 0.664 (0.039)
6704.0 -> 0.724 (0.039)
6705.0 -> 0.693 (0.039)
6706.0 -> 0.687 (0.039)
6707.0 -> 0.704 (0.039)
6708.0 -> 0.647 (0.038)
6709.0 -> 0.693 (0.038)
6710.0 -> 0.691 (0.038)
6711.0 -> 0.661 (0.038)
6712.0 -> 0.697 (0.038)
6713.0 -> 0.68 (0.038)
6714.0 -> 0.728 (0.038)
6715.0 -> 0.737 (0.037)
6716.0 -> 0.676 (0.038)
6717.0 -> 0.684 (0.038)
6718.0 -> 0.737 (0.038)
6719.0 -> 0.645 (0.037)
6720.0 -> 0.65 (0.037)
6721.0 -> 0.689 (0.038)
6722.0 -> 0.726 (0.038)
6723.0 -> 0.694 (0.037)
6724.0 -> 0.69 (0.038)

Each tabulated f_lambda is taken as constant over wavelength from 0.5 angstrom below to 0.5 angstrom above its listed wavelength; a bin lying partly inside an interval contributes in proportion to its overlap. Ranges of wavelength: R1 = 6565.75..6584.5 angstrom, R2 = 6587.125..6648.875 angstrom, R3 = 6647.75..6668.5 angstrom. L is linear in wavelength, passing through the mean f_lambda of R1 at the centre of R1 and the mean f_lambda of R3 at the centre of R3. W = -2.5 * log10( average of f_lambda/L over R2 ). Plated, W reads 0.01 mag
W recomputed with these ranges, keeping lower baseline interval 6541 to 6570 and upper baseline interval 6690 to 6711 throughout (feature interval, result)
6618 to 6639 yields -0.001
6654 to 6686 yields -0.011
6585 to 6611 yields 0.001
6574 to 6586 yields -0.014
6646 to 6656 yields -0.013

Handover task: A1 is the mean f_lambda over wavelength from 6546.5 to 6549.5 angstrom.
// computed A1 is 0.702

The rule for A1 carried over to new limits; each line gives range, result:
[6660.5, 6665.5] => 0.741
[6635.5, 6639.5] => 0.705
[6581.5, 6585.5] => 0.695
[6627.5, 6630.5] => 0.698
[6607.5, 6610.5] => 0.661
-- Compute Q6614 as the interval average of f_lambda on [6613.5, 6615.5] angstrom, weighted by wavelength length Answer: 0.715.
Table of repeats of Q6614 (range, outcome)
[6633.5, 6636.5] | 0.709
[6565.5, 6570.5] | 0.628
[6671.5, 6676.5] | 0.707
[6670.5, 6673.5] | 0.704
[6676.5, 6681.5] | 0.678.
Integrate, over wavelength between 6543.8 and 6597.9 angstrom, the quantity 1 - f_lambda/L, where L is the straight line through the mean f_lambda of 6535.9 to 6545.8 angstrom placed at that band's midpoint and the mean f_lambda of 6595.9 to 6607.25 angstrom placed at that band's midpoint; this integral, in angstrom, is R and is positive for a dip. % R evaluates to 1.2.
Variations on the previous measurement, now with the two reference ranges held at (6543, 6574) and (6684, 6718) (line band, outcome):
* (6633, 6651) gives 0.02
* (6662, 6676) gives -0.38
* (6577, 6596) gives -0.03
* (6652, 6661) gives -0.18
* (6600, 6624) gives -0.17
